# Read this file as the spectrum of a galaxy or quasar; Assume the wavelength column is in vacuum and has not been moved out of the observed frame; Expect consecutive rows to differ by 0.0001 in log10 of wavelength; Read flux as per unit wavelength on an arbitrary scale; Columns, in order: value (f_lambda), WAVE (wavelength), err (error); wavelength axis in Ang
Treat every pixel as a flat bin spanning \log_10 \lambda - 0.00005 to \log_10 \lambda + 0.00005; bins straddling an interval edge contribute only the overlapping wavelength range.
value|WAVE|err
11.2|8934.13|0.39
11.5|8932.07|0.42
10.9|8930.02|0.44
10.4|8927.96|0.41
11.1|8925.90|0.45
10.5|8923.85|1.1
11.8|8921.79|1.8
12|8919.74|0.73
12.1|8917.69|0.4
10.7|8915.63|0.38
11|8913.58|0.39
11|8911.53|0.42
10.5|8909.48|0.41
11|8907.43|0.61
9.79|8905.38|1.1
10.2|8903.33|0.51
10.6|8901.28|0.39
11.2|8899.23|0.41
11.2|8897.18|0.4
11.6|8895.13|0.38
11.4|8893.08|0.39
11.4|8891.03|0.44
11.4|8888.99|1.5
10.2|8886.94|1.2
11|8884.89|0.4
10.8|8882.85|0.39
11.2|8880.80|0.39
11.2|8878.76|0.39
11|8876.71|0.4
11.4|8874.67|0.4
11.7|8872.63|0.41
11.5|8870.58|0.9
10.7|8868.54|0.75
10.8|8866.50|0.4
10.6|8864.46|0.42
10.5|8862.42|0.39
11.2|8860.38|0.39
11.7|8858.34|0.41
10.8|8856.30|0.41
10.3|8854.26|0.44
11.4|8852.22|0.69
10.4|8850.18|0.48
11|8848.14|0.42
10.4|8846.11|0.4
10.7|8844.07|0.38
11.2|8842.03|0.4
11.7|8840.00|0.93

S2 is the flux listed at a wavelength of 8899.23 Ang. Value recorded 11.2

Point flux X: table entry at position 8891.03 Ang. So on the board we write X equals 11.4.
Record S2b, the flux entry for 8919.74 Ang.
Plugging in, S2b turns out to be 12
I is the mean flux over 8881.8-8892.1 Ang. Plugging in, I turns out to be 11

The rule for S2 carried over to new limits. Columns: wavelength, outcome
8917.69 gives 12.1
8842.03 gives 11.2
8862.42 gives 10.5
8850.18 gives 10.4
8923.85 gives 10.5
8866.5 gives 10.8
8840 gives 11.7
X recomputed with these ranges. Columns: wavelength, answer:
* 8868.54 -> 10.7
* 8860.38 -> 11.2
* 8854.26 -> 10.3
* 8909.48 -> 10.5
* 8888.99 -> 11.4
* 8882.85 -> 10.8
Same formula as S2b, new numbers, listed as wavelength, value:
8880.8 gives 11.2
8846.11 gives 10.4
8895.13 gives 11.6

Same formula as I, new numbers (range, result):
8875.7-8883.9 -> 11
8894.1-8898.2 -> 11.4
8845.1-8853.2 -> 10.8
